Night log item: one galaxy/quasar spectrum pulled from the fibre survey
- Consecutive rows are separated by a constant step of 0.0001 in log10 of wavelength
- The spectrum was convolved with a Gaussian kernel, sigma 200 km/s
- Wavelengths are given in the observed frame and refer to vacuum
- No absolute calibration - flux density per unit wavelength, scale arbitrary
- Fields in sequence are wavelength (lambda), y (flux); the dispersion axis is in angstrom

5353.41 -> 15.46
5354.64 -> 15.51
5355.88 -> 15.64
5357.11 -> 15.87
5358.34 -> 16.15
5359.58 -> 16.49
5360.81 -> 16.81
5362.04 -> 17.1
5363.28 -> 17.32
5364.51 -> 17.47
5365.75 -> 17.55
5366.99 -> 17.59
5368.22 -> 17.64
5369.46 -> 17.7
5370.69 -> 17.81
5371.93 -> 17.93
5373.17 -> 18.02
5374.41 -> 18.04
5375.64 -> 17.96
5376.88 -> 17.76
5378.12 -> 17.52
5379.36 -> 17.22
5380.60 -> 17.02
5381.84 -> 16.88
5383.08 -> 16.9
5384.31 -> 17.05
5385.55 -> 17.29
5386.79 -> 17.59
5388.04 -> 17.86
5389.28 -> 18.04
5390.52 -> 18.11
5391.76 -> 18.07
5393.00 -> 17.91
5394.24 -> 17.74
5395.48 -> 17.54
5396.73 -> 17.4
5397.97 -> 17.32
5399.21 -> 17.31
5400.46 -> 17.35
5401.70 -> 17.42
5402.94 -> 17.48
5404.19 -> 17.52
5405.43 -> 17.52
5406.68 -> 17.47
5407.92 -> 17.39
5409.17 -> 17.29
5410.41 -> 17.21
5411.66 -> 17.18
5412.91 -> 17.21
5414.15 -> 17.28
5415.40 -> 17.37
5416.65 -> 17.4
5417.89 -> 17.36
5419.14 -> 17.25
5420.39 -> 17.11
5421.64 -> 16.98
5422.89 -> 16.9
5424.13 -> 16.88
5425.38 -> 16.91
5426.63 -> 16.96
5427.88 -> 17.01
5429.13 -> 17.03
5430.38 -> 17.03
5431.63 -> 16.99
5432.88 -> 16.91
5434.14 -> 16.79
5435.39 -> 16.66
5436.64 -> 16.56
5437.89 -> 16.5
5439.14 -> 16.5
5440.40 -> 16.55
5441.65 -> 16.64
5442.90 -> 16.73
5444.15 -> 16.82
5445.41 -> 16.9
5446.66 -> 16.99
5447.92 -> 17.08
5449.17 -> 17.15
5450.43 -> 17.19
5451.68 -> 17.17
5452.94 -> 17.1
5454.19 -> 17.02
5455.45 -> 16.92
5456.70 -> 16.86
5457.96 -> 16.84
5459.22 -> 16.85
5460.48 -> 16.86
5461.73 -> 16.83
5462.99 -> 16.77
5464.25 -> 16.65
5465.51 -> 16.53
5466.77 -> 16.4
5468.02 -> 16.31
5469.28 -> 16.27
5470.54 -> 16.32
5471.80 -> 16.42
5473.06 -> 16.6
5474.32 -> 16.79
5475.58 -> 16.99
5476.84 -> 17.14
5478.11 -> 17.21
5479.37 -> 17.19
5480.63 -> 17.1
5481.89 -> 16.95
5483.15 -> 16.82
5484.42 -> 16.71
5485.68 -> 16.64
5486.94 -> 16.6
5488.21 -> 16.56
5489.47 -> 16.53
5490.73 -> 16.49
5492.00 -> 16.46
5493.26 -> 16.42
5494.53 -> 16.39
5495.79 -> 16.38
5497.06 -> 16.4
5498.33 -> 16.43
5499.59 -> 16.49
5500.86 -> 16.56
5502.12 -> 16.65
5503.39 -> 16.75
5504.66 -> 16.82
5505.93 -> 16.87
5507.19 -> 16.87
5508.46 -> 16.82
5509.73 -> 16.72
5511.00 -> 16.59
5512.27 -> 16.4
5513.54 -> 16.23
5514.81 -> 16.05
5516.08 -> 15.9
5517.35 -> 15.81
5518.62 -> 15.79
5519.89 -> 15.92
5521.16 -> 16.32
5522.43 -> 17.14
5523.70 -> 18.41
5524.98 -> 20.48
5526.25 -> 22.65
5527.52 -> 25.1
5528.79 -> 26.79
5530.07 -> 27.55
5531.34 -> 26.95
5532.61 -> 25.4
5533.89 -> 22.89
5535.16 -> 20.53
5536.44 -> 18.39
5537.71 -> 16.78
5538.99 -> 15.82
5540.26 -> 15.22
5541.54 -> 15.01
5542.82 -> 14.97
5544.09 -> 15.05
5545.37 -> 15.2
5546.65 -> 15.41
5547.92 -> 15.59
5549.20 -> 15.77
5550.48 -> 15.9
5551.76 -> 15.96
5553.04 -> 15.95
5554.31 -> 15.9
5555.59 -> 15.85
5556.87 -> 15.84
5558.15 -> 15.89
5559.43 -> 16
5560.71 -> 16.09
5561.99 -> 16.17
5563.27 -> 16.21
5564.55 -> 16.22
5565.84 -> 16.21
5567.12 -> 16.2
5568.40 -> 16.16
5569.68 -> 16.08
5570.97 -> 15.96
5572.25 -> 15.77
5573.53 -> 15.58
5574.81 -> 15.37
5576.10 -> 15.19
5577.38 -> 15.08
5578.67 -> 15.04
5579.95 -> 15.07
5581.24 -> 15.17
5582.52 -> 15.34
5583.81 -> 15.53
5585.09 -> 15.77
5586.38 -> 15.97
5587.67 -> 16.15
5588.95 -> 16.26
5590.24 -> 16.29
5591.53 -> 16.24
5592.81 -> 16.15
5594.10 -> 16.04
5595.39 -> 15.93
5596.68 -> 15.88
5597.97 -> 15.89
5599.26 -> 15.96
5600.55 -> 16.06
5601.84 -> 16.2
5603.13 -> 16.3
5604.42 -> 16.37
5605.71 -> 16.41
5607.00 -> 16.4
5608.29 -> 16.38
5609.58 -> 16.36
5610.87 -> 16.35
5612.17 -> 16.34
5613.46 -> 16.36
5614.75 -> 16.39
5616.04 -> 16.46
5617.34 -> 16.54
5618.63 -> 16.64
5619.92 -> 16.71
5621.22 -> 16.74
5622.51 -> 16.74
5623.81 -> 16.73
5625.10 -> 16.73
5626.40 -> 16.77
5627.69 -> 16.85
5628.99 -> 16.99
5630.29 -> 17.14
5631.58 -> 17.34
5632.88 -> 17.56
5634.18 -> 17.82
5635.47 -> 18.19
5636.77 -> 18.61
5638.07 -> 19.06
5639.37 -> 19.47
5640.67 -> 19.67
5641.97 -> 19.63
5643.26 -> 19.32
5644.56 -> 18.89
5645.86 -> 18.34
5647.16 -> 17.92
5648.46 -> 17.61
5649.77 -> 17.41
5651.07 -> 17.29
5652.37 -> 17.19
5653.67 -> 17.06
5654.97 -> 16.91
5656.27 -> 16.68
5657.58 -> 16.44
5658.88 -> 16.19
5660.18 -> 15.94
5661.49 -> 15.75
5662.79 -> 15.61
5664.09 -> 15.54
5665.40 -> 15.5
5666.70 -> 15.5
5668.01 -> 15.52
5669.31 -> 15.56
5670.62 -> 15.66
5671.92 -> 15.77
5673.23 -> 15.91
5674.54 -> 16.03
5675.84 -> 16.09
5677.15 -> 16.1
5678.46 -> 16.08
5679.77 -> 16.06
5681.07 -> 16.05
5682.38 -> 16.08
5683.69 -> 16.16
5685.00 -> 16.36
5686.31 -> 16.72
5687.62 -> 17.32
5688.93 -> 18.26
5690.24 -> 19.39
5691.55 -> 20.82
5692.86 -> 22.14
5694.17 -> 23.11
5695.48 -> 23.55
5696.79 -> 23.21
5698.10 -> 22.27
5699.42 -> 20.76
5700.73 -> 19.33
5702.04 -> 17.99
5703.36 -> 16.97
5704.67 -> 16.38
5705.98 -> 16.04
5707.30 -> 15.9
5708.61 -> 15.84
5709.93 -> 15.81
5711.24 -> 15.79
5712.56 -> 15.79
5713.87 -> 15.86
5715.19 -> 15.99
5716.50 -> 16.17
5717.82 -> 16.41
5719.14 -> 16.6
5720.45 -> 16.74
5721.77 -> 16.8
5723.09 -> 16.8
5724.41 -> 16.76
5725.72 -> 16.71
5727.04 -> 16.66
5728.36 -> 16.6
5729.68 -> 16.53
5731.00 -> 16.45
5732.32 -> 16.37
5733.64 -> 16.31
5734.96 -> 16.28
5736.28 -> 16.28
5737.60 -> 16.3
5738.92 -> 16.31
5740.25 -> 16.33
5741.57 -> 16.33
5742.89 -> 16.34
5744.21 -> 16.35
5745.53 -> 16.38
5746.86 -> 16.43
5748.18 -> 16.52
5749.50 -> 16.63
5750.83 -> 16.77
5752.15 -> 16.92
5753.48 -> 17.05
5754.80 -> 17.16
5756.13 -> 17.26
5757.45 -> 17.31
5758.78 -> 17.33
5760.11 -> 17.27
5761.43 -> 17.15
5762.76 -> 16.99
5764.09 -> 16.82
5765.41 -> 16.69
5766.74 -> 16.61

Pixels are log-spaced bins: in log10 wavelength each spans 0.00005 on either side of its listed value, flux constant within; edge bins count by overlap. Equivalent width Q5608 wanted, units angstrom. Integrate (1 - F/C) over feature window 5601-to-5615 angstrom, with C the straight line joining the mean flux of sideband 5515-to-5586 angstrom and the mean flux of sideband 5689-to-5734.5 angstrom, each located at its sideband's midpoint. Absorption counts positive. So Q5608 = 0.9 angstrom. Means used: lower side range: 17.2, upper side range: 17.8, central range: 16.3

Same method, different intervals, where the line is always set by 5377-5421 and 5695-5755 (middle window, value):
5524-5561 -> -2.6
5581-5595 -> 1.0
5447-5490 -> 1.3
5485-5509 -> 1.0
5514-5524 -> 0.5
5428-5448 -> 0.7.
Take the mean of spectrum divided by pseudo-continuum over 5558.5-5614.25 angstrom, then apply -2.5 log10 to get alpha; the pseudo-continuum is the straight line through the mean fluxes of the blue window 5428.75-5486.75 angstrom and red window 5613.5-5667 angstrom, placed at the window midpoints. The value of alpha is 0.07 mag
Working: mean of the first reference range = 16.8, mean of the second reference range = 17.2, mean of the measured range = 16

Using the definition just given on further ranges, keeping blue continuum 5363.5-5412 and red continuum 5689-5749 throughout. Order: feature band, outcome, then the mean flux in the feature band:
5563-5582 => 0.12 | 15.7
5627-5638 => -0.01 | 17.6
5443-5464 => 0.04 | 16.9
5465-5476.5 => 0.06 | 16.5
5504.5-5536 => -0.11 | 19.4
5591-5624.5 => 0.07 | 16.3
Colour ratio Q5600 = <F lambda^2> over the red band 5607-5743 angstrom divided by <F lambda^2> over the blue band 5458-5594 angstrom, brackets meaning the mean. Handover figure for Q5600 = 1.07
